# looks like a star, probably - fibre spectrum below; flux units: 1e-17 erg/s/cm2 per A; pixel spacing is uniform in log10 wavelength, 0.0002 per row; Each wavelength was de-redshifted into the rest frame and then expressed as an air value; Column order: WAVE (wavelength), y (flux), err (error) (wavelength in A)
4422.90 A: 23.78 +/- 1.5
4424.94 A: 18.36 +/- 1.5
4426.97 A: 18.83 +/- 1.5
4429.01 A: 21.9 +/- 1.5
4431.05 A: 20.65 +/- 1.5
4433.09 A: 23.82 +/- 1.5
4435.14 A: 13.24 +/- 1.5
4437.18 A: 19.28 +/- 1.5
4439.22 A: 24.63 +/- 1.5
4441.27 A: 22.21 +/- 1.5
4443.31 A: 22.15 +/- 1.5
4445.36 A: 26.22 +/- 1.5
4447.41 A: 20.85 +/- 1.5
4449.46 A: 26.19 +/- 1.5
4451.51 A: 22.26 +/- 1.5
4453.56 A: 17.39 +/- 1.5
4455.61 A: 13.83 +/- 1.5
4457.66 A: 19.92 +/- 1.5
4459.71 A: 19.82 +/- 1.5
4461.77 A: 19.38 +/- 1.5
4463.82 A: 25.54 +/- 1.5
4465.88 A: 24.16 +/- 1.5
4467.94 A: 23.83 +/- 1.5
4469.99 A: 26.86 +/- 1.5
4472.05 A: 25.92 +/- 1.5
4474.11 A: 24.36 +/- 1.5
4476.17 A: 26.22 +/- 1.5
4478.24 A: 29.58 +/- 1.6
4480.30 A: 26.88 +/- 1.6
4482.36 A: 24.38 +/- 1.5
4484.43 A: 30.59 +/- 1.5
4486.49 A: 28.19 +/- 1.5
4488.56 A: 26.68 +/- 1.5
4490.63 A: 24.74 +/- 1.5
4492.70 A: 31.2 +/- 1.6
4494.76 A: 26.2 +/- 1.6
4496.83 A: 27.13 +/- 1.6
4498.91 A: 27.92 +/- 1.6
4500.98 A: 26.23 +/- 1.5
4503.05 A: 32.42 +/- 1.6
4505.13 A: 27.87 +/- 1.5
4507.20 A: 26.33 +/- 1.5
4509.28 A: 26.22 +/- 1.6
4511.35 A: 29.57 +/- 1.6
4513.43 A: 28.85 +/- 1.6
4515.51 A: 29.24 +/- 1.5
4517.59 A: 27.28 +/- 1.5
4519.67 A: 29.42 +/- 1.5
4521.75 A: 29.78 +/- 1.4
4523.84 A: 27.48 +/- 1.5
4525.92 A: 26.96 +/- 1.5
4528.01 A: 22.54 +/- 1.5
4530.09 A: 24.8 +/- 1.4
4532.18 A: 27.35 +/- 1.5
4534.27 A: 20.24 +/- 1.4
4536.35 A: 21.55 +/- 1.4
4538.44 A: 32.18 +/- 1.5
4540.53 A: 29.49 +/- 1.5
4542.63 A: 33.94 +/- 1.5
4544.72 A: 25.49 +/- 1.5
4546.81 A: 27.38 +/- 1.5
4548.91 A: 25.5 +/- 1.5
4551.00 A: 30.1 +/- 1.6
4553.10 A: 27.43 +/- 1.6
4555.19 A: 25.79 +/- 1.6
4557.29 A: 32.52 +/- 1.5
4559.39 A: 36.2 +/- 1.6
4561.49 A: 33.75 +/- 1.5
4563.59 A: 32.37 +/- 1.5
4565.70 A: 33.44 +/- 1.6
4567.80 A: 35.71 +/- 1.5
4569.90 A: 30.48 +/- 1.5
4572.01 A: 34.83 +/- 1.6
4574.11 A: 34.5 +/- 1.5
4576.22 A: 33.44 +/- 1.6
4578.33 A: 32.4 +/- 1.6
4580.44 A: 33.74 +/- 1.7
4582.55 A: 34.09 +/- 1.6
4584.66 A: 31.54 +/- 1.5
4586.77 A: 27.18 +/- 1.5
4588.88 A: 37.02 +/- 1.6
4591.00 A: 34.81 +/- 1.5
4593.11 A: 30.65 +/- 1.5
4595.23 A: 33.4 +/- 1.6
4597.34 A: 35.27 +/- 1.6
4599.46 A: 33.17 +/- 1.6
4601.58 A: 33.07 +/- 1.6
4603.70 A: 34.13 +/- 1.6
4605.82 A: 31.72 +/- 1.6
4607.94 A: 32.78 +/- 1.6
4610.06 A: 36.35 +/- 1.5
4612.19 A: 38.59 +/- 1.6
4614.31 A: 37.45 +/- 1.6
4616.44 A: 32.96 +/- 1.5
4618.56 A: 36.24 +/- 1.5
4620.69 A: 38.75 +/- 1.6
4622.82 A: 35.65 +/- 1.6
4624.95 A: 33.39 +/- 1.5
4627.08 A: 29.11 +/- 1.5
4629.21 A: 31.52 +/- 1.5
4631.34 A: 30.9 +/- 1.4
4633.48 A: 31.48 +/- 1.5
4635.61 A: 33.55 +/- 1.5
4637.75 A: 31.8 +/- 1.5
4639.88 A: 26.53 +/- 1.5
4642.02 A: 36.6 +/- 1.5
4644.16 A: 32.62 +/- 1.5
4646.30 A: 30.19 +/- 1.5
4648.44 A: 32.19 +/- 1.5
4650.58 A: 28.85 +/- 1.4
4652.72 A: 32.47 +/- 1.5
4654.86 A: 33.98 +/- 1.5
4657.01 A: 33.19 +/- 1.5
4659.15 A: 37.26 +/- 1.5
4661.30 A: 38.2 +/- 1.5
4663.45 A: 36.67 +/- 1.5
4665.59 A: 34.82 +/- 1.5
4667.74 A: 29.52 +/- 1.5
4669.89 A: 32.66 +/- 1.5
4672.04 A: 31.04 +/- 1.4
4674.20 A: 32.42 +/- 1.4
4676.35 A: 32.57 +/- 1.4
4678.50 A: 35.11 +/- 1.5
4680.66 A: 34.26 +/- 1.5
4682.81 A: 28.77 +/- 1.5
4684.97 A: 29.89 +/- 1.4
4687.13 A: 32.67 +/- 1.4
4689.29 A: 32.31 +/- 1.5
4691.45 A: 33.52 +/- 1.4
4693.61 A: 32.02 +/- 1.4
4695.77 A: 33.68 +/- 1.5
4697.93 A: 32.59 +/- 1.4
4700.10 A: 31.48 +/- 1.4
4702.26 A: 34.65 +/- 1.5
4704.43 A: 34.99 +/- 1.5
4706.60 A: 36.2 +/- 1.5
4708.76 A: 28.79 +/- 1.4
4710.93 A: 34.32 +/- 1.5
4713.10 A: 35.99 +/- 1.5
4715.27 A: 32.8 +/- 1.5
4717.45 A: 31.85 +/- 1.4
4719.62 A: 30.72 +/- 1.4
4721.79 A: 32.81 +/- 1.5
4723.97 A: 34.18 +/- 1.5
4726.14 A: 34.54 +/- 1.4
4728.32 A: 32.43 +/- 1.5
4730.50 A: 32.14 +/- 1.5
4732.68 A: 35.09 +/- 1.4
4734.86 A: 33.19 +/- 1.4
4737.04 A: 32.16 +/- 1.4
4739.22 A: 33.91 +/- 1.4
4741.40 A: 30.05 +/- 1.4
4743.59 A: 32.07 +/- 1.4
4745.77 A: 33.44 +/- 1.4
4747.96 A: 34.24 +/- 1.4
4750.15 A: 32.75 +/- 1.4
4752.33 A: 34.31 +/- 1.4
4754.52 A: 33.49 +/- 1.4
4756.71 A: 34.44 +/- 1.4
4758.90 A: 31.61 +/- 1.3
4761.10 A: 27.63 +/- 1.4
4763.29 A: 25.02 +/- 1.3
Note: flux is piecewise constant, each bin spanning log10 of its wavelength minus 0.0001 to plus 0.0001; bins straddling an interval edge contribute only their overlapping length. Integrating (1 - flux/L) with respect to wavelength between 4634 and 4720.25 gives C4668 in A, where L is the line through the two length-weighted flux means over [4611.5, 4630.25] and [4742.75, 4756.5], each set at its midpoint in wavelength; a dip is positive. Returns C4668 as 3.4 A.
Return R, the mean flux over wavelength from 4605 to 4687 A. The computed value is 33.2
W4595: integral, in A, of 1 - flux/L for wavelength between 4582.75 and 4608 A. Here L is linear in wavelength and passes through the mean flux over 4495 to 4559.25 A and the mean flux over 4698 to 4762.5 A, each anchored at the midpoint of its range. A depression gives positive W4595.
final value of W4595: -3.0 A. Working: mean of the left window 27.7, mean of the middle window 32.9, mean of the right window 32.9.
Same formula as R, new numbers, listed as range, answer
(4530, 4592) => 30.7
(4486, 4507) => 27.8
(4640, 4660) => 32.7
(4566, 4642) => 33.4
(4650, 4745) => 33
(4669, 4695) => 32.3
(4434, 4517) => 24.9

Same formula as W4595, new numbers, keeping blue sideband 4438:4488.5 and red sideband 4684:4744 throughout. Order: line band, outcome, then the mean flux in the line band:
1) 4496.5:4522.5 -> -2.88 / 28.3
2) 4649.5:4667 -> -1.95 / 34.3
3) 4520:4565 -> -2.62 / 28.3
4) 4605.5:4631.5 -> -4.42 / 34.5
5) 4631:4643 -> -0.68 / 31.8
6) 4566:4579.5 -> -2.79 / 33.6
